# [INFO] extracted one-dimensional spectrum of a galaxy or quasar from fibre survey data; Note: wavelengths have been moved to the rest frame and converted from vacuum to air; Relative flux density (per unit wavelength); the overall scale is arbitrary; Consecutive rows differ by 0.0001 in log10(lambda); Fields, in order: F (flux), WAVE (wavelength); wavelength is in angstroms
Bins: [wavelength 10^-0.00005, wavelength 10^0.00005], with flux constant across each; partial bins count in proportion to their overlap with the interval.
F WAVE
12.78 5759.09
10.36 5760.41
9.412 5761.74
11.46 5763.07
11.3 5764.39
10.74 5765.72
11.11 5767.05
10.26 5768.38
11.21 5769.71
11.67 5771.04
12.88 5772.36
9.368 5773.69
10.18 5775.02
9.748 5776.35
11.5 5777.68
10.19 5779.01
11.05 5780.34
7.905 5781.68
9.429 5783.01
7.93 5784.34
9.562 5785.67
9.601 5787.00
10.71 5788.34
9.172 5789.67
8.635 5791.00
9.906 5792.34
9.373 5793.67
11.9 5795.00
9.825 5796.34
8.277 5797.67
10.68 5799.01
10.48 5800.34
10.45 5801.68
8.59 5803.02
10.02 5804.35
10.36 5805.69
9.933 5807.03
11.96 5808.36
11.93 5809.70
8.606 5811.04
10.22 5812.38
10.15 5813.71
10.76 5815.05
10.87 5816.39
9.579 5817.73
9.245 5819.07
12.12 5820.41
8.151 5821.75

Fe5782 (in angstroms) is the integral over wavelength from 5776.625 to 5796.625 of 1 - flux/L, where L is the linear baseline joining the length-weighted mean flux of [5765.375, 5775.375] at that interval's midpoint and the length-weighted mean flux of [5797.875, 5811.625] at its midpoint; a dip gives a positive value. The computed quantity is 1.6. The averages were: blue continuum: 11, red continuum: 10.2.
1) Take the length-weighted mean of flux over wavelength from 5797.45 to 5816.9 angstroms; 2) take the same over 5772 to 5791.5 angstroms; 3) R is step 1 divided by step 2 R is 1.0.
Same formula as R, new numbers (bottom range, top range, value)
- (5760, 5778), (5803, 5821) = 0.96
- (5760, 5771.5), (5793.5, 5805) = 0.92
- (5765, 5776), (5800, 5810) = 0.96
